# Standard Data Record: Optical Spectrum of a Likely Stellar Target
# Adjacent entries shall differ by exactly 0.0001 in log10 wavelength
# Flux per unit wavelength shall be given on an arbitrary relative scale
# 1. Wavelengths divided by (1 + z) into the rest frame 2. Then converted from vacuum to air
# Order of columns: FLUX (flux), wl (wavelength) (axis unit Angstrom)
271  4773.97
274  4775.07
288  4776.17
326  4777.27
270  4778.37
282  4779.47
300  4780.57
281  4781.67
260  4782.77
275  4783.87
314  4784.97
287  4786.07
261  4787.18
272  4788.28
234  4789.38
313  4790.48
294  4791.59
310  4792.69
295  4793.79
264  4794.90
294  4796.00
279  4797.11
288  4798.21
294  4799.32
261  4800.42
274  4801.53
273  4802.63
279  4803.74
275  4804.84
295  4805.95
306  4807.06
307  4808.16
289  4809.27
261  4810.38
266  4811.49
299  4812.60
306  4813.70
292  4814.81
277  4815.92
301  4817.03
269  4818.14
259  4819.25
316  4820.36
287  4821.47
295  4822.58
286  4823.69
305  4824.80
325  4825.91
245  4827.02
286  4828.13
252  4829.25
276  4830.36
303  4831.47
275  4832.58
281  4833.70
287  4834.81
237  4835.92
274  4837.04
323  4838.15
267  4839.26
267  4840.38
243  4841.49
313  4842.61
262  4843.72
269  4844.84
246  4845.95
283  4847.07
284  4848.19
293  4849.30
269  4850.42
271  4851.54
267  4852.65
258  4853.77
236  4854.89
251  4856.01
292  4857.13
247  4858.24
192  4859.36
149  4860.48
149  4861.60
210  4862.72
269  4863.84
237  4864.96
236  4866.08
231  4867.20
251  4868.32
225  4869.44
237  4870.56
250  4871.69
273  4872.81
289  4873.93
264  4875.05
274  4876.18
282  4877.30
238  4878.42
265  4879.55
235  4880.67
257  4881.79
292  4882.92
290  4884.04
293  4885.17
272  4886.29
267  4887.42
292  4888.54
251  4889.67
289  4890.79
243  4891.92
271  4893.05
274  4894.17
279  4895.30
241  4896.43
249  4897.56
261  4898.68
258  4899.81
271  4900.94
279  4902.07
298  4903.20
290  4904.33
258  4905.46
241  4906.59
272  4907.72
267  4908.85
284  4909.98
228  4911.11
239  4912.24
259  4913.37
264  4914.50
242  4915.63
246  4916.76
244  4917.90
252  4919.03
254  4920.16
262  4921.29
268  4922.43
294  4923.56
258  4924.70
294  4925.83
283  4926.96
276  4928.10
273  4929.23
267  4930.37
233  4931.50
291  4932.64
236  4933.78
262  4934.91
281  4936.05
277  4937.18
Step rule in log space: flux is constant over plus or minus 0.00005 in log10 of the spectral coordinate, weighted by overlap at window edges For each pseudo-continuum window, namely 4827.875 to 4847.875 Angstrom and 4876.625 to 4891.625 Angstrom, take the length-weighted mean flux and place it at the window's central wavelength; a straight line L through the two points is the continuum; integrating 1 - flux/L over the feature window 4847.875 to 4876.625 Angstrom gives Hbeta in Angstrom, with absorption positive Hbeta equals 2.8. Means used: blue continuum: 275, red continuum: 271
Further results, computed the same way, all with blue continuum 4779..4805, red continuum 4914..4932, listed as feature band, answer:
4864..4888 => 0.9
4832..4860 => 0.7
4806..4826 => -0.9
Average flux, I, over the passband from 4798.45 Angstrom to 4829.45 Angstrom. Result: 285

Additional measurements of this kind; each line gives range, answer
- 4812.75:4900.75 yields 266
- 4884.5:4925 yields 264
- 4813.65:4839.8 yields 284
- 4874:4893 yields 270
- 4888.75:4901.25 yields 263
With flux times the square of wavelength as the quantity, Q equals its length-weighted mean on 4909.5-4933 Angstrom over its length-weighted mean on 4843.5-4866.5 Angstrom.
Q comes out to 1.10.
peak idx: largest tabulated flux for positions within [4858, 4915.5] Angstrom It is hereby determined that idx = 298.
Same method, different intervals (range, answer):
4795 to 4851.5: 325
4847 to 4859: 293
